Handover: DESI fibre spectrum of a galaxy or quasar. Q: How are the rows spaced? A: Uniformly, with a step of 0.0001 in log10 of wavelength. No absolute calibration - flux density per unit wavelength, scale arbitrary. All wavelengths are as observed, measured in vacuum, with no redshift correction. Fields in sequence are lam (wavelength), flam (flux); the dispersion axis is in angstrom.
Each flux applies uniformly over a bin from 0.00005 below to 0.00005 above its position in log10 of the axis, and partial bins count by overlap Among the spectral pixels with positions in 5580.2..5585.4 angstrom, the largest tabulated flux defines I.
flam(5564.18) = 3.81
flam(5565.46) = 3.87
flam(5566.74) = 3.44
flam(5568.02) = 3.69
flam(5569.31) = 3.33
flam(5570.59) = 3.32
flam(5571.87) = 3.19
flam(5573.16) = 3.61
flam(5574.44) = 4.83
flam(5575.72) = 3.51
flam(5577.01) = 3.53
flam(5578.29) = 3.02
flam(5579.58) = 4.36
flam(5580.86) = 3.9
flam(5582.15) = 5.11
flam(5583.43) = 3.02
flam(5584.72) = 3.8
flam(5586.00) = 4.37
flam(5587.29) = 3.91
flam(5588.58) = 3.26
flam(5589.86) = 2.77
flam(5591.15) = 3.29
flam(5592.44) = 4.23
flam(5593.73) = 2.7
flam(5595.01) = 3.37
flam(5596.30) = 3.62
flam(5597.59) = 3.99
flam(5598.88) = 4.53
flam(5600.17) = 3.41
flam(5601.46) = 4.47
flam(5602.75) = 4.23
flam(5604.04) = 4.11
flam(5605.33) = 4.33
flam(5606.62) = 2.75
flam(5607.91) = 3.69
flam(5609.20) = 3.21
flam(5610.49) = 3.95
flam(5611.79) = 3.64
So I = 5.11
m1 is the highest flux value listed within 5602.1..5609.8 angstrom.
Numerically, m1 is 4.33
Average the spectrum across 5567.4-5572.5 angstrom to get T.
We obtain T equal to 3.38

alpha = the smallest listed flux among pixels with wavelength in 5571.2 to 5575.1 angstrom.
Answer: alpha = 3.19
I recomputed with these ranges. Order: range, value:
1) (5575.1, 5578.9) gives 3.53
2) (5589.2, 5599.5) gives 4.53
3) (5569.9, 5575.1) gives 4.83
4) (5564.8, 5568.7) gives 3.87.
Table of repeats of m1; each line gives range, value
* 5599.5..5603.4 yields 4.47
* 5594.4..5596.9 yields 3.62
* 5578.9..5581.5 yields 4.36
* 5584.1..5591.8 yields 4.37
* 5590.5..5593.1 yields 4.23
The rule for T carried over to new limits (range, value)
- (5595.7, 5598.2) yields 3.8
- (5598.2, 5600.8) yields 3.97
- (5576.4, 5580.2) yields 3.63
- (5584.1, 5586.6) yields 4.09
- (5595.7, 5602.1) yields 4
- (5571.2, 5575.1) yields 3.87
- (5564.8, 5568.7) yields 3.66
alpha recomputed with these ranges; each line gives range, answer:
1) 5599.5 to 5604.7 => 3.41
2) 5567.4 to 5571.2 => 3.32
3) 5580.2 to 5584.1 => 3.02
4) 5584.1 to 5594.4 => 2.7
